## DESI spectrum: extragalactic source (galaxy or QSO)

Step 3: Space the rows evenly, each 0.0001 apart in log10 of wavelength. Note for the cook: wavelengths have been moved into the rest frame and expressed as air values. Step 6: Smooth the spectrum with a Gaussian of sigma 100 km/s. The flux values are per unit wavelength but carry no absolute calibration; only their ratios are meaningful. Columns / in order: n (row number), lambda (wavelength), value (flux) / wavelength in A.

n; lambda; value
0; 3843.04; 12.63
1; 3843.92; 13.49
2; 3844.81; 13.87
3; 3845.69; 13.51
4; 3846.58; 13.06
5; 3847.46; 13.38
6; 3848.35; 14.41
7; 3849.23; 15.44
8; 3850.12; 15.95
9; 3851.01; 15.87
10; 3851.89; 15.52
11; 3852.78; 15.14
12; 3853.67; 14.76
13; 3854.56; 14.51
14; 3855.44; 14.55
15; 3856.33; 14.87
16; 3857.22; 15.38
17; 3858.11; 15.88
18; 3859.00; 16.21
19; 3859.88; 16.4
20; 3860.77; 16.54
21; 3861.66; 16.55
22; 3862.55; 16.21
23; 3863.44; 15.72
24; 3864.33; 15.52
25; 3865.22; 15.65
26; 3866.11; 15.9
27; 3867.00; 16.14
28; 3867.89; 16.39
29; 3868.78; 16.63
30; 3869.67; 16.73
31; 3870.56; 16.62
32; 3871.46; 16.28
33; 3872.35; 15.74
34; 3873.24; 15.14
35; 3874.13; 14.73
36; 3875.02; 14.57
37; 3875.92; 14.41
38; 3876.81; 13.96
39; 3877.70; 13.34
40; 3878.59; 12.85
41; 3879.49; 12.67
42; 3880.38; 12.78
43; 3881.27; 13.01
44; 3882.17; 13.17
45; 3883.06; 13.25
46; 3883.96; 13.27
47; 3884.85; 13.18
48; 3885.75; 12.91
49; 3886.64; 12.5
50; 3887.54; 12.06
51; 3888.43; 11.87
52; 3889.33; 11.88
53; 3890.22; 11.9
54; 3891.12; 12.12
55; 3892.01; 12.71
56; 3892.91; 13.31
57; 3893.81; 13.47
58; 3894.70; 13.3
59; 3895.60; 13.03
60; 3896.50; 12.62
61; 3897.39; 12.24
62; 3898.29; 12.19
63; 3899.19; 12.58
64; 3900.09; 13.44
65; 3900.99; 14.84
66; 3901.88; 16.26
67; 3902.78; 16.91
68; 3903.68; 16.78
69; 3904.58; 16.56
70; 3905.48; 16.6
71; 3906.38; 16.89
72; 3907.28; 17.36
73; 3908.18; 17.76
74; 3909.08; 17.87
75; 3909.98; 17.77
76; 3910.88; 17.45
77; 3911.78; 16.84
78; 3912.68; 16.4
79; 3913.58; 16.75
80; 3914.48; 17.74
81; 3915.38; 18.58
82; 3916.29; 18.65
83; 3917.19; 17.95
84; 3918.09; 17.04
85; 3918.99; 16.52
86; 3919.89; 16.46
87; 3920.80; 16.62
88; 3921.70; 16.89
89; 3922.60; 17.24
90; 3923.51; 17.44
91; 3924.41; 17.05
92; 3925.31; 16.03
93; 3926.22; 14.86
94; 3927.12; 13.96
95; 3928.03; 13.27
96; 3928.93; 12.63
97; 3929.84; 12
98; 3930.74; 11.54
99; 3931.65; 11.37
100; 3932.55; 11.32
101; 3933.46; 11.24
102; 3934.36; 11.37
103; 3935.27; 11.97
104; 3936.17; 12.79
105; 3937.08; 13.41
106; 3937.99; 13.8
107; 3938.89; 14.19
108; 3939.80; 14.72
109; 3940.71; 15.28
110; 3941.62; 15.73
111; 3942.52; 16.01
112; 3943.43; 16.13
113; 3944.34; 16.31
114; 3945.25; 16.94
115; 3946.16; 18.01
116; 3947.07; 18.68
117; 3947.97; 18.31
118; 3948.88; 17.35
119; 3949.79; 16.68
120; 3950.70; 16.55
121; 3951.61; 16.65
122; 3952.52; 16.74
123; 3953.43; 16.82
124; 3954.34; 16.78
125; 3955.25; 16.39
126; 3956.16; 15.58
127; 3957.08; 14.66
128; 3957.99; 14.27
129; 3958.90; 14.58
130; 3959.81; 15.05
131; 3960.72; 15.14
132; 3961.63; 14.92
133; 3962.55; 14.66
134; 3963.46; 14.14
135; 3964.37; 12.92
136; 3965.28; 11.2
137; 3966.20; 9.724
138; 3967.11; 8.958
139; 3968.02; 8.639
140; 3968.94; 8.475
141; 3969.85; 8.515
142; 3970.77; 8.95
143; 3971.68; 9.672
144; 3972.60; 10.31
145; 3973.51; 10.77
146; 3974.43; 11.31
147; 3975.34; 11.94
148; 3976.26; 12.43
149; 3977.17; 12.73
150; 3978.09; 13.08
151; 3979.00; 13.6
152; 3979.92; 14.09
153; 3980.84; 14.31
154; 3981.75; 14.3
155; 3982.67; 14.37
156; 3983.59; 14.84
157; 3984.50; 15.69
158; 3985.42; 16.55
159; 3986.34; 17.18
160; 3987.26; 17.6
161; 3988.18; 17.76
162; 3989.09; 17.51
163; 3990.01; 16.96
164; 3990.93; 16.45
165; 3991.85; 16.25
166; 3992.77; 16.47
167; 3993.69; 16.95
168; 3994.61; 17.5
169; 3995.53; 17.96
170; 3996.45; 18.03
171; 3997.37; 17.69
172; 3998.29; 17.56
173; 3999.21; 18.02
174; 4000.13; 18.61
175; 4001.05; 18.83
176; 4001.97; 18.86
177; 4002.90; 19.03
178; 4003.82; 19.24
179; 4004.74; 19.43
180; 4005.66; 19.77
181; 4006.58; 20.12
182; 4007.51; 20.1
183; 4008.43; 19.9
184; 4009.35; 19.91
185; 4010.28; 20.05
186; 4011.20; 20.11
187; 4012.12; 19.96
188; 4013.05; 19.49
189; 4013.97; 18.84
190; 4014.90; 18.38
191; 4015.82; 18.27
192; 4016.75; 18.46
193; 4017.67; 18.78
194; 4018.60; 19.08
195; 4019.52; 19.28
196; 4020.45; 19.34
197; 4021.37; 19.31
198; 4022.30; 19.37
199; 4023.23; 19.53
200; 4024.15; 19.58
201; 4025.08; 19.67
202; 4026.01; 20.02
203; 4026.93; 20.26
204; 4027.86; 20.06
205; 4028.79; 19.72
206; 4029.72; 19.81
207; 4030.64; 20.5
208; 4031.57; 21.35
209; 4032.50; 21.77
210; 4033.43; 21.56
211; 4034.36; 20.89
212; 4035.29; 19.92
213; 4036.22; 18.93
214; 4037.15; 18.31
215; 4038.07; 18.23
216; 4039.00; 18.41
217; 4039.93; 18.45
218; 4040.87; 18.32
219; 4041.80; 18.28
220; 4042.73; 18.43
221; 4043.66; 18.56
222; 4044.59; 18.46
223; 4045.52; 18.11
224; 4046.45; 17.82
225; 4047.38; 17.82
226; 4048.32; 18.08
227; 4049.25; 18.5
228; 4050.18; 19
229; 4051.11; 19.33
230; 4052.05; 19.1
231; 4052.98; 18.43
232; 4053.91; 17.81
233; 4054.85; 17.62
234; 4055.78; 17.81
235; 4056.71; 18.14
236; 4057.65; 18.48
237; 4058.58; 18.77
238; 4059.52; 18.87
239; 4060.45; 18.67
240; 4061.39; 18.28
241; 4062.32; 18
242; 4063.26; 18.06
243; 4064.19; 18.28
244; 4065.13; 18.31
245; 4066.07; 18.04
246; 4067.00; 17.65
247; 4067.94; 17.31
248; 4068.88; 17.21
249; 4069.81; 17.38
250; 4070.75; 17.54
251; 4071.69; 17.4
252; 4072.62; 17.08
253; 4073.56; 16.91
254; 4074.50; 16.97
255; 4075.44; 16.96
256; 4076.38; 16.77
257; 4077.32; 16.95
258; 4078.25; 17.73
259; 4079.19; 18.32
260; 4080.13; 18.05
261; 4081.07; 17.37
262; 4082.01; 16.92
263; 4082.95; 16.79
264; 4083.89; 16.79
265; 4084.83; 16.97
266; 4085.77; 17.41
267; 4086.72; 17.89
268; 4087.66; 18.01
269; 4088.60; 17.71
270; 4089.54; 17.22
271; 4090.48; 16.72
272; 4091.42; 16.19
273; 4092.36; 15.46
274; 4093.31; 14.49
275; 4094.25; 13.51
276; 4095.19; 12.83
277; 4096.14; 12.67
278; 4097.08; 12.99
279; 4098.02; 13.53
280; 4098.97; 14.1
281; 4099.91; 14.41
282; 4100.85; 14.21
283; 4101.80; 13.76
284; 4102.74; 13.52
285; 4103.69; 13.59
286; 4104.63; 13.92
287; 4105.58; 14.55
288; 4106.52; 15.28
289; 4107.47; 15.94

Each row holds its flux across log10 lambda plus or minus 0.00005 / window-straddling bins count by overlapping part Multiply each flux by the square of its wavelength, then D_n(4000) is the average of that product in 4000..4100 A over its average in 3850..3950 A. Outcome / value 1.30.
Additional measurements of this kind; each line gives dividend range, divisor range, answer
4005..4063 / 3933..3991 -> 1.39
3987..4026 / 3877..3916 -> 1.37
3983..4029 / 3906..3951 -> 1.23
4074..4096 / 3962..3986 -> 1.44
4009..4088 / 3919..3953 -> 1.30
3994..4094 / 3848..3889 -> 1.36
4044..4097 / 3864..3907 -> 1.34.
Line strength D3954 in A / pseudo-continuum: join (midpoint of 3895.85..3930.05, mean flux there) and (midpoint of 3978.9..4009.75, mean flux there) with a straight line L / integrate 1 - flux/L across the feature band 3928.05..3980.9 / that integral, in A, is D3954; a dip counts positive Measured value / 9.7 A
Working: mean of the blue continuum 16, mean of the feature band 13.7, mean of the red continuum 17.4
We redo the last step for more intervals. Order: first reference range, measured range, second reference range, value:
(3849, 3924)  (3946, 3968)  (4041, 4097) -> 1.4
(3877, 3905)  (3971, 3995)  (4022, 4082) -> 2.6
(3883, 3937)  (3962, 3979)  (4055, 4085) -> 5.0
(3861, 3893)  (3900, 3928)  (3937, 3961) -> -3.0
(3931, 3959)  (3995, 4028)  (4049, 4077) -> -4.8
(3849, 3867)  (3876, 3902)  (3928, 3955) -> 4.0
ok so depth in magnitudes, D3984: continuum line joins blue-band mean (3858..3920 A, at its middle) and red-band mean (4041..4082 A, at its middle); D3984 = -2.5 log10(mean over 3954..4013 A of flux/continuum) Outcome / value 0.08 mag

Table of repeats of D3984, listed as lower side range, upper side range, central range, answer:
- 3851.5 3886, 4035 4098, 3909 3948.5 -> 0.01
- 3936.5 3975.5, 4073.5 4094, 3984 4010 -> -0.20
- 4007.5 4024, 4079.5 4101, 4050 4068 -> -0.06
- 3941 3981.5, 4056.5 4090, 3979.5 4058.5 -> -0.17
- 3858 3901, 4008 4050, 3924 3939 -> 0.21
